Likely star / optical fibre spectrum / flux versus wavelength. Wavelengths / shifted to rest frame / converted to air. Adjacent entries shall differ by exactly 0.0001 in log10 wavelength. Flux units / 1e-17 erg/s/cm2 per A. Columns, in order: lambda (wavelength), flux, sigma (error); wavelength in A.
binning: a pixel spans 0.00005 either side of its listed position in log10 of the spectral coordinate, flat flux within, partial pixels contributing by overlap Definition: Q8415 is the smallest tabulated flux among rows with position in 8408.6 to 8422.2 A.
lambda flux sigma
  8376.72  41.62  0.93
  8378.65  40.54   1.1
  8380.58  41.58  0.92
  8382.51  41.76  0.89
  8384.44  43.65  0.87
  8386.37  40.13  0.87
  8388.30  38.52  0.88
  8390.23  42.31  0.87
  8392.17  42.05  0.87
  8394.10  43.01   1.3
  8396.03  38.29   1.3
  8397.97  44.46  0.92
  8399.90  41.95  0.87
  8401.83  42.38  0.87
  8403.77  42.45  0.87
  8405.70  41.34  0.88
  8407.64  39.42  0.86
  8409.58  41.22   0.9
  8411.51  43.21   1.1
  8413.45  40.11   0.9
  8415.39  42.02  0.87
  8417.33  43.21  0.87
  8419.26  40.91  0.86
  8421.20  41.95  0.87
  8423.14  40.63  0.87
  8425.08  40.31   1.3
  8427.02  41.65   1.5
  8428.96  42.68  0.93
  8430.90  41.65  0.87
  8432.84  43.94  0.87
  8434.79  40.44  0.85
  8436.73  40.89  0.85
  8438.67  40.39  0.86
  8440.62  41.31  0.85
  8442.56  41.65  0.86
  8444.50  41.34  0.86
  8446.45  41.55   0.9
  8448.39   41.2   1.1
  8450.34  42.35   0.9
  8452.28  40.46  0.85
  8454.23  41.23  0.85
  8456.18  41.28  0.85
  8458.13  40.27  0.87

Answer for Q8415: 40.11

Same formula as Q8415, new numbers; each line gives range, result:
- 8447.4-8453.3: 40.46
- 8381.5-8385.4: 41.76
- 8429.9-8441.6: 40.39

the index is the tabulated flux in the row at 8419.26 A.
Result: 40.91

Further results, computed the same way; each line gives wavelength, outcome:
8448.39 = 41.2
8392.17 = 42.05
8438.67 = 40.39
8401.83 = 42.38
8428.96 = 42.68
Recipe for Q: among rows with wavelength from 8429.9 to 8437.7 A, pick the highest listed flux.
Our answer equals 43.94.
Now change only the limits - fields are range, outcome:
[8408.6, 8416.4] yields 43.21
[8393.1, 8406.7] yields 44.46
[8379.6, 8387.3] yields 43.65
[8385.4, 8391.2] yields 42.31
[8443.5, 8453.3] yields 42.35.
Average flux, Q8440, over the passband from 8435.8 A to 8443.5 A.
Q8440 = 41.1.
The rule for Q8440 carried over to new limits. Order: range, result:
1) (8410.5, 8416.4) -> 41.8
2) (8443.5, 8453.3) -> 41.4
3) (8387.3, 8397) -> 40.8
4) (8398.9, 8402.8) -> 42.2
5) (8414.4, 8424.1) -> 41.8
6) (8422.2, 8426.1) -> 40.5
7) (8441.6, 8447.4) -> 41.5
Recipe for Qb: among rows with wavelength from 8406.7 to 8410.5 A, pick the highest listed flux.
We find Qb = 41.22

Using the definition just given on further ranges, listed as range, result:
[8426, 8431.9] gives 42.68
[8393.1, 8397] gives 43.01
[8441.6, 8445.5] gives 41.65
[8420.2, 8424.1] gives 41.95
